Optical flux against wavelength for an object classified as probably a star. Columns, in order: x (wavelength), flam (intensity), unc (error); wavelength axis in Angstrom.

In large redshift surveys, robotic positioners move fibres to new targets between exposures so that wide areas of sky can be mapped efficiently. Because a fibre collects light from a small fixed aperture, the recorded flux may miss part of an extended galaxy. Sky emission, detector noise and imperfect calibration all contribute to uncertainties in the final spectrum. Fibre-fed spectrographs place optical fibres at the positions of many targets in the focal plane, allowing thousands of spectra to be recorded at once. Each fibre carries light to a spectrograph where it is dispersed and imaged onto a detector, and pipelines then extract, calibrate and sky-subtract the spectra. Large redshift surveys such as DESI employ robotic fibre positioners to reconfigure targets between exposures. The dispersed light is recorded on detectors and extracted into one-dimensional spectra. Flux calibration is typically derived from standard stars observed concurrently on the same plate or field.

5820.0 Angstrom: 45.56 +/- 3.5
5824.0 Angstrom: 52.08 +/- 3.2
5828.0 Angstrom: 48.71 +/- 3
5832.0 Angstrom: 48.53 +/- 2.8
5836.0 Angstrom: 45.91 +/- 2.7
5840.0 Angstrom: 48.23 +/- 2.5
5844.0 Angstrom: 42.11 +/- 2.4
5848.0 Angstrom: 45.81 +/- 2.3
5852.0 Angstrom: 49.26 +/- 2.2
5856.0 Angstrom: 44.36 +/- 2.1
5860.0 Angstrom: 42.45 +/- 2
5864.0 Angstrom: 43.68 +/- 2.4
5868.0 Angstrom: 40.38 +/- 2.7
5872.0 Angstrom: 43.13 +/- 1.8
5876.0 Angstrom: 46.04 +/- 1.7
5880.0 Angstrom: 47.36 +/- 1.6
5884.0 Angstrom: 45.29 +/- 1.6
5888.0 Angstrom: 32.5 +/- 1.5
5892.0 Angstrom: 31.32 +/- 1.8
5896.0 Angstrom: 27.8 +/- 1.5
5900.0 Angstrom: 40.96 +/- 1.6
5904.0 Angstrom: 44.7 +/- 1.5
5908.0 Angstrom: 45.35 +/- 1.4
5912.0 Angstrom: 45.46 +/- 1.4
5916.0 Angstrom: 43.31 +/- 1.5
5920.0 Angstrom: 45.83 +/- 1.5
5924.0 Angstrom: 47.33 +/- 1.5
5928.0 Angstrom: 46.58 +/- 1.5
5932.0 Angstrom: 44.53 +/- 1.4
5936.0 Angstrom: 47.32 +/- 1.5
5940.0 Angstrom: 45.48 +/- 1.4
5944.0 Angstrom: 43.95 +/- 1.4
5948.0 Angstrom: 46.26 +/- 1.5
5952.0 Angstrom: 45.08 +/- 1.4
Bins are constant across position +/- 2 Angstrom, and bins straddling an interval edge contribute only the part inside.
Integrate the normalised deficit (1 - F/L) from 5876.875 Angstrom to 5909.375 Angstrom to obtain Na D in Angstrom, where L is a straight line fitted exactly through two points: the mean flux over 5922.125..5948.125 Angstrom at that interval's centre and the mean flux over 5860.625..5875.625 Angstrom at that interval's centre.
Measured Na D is 3.3 Angstrom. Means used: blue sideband 42.8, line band 39.5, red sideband 45.9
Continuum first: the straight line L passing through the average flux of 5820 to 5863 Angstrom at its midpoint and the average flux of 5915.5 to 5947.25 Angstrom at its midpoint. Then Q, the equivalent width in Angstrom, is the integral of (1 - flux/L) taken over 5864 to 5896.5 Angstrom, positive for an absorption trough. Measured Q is 4.4 Angstrom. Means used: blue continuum 46.6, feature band 40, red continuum 45.7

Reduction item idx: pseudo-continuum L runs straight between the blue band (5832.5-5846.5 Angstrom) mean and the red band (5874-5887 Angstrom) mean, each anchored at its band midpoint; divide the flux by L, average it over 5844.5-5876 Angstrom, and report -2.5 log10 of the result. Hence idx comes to 0.03 mag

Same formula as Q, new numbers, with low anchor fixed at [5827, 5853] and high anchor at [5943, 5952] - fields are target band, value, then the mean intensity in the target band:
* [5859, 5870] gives 1.0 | 42.1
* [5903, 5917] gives 0.3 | 44.8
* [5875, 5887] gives 0.3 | 45.1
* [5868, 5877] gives 0.5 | 43.5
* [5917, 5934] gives -0.1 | 45.9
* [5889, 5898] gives 3.2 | 29.9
